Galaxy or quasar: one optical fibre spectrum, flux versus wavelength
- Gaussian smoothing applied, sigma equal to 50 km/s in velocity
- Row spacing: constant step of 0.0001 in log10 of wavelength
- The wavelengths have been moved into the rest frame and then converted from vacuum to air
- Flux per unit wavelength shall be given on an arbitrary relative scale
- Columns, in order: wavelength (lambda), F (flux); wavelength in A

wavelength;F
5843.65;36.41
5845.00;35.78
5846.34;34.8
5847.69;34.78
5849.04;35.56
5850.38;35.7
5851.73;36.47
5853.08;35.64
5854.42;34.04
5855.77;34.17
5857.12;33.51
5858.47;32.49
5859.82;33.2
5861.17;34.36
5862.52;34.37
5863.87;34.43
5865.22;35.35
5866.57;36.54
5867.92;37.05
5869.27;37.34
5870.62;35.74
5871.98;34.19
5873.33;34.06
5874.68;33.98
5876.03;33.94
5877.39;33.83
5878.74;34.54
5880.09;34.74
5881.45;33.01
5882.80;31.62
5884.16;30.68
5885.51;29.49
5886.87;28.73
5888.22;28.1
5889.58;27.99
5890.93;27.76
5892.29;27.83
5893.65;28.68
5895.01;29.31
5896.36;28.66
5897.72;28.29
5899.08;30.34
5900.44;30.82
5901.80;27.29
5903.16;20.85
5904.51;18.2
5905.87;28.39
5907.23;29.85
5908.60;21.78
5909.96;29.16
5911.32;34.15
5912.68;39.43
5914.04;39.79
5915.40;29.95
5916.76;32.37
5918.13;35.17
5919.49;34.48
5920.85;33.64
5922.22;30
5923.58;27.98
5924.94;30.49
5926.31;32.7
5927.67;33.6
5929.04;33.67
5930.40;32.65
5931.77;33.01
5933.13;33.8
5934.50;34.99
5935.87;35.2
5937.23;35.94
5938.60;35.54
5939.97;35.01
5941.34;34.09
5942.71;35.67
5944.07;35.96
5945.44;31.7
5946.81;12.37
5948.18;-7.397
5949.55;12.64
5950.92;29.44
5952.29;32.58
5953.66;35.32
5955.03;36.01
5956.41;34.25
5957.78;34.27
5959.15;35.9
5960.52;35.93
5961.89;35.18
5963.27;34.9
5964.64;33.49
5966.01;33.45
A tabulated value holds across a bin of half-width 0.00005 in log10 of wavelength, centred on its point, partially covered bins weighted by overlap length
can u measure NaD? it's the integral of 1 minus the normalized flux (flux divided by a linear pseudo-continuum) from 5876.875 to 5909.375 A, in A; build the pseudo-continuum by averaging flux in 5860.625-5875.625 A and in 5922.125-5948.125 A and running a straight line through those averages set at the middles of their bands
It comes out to 4.9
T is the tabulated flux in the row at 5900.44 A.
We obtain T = 30.82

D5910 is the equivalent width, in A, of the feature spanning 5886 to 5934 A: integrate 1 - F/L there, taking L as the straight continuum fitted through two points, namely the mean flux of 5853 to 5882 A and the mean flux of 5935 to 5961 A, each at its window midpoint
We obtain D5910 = 2.7 A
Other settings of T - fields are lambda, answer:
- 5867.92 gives 37.05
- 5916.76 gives 32.37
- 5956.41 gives 34.25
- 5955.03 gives 36.01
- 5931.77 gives 33.01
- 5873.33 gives 34.06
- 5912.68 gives 39.43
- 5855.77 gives 34.17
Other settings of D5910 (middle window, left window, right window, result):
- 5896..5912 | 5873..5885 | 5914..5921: 3.0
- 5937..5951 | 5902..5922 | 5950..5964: 2.9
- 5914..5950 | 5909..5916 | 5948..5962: 1.8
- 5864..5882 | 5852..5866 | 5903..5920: -0.9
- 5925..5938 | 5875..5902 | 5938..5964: -1.6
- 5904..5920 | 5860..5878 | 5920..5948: 0.8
